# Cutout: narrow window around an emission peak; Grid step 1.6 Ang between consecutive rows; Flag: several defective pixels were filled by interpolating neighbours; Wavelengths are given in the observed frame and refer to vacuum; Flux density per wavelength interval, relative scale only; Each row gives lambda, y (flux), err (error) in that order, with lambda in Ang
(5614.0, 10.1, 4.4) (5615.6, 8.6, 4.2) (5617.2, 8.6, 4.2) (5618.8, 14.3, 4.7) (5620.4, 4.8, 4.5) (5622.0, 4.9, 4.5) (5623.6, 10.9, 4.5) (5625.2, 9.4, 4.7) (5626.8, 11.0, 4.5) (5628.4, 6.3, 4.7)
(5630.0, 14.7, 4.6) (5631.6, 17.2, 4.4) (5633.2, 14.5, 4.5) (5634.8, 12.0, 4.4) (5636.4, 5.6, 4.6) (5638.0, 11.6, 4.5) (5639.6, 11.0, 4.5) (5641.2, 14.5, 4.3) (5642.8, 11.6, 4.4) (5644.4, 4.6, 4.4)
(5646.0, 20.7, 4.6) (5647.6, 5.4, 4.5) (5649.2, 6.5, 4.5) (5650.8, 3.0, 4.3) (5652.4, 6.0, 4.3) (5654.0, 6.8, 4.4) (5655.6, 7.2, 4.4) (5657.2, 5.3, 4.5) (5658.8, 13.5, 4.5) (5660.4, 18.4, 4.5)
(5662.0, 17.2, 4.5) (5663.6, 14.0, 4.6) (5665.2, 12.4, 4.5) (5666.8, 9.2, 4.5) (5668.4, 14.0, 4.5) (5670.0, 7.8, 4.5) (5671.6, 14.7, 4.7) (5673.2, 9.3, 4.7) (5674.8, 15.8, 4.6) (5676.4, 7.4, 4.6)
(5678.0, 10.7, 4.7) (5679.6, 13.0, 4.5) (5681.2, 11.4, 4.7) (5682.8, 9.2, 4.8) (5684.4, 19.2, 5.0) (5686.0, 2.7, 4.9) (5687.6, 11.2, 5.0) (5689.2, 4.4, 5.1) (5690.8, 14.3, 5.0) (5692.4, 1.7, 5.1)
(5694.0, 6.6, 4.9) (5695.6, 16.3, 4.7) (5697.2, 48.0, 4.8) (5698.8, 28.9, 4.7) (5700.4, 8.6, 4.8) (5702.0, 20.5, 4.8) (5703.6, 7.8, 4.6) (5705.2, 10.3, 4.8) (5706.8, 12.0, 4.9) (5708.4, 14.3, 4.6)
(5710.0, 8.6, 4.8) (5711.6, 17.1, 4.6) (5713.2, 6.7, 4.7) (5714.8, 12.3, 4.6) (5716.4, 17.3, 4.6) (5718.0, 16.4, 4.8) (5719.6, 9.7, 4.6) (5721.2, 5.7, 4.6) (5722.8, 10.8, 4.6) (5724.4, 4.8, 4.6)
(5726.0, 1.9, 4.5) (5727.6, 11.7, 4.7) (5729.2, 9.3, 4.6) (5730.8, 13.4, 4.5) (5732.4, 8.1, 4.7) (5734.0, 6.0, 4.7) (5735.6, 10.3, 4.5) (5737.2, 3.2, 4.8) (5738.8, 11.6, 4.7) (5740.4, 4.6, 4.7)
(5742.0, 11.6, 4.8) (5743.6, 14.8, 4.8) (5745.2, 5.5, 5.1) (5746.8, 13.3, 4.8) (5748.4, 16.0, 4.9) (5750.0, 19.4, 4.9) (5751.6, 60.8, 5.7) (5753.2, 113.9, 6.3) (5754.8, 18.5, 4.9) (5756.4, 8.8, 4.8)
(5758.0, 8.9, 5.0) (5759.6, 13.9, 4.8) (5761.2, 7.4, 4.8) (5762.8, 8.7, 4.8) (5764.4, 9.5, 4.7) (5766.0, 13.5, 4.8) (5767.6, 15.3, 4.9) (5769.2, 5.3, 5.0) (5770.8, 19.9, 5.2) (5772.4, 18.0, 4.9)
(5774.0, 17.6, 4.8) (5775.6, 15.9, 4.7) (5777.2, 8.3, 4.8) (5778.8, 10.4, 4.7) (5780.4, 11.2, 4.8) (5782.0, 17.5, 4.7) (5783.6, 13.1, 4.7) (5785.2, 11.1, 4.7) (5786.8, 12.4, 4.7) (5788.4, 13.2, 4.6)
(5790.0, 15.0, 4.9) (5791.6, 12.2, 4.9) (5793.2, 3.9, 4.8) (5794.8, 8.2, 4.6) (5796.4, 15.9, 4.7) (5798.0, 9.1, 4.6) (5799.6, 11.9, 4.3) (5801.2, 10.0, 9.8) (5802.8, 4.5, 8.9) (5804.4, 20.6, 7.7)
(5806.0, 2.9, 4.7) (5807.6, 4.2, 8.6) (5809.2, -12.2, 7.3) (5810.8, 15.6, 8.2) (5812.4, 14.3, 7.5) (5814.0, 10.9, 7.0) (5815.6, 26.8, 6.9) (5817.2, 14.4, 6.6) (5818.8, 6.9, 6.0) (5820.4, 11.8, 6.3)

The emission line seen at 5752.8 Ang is [O III] 5007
